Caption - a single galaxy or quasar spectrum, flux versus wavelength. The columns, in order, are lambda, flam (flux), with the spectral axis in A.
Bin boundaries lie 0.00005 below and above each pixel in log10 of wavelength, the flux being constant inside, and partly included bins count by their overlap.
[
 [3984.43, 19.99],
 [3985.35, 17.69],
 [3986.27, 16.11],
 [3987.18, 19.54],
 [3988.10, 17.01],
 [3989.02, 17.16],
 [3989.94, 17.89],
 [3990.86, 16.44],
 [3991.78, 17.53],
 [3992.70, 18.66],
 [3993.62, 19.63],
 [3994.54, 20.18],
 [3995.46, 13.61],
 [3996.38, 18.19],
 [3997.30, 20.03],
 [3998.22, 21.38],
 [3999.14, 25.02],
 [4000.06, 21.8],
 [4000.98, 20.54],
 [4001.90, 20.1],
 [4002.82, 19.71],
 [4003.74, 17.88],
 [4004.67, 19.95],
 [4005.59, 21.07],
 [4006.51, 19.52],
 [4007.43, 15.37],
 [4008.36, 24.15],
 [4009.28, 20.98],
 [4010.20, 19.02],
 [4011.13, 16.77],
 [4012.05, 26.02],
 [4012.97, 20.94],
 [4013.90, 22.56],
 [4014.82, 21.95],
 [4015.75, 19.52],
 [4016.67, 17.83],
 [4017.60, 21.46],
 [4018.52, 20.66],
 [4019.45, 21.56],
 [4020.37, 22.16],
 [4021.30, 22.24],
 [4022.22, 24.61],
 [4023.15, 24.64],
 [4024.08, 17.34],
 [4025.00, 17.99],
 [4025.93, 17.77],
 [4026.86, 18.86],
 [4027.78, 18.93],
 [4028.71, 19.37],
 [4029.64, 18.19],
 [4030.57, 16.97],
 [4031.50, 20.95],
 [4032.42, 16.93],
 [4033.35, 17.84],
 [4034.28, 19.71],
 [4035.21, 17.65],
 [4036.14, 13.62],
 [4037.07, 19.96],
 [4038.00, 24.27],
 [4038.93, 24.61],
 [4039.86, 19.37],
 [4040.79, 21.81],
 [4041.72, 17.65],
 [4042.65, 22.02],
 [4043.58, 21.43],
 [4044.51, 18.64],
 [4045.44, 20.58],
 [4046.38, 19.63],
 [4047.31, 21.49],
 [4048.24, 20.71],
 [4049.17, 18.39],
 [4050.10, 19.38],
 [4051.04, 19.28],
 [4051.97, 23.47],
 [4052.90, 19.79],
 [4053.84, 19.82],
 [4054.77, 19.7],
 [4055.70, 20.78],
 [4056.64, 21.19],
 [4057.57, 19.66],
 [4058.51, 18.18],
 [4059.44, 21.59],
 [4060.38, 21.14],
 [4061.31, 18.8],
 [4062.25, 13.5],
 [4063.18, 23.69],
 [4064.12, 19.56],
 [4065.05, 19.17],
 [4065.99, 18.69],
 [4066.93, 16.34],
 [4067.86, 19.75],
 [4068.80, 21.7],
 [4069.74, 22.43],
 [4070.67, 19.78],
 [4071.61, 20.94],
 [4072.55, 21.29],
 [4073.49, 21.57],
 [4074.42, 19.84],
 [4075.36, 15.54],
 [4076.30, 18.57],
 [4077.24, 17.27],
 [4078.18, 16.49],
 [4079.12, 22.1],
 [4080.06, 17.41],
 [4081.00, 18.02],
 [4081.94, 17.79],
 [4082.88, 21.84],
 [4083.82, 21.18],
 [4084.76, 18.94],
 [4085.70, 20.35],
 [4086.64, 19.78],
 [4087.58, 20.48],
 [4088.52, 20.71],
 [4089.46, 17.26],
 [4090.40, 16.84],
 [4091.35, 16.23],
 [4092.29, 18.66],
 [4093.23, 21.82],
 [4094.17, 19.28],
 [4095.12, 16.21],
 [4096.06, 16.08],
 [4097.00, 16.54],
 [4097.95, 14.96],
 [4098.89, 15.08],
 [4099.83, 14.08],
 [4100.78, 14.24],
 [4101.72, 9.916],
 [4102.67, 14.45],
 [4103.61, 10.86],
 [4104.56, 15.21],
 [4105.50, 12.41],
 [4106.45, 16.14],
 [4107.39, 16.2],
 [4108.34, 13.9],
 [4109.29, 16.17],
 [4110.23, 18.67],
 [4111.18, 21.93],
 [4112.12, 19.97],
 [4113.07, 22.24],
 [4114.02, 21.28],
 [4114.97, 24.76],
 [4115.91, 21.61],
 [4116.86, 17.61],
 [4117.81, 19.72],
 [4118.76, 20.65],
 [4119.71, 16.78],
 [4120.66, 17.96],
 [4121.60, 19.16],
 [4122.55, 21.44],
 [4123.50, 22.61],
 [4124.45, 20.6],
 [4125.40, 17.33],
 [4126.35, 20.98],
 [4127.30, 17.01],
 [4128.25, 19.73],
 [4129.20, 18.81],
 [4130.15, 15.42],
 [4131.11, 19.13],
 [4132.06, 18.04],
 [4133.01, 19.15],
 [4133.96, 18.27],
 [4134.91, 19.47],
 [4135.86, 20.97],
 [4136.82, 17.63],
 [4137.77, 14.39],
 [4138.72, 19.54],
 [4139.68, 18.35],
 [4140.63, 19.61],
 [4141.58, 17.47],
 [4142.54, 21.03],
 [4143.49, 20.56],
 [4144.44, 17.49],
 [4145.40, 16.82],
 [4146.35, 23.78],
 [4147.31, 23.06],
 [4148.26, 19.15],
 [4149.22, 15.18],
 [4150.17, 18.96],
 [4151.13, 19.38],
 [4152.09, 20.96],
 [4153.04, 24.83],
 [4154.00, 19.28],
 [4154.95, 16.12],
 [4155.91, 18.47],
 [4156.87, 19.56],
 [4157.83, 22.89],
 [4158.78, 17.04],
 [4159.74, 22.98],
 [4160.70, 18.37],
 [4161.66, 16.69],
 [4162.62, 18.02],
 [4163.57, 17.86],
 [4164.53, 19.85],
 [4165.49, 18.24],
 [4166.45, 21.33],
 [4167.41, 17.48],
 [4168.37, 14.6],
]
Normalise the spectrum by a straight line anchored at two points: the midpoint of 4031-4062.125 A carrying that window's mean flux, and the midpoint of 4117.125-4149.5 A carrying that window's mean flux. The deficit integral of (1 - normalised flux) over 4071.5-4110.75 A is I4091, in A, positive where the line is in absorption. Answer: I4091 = 4.25 A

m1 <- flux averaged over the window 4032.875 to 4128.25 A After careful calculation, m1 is 18.9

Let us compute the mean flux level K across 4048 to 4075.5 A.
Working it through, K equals 19.9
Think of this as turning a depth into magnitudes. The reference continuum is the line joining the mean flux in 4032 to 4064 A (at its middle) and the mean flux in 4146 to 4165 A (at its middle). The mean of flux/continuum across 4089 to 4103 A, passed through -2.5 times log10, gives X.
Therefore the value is 0.221 mag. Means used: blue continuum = 19.9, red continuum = 19.6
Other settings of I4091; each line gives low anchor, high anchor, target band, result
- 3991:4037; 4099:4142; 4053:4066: -0.5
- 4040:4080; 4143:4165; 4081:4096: 0.5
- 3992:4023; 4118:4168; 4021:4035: 0.6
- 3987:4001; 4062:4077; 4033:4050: -0.5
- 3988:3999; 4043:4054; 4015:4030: -0.7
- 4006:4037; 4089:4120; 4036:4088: -3.7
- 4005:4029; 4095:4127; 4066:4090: -1.1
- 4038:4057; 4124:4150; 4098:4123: 2.6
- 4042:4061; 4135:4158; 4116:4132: 0.4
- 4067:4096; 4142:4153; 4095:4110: 3.8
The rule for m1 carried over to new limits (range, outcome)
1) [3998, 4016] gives 20.7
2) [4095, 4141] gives 17.8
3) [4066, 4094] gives 19.3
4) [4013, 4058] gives 20.1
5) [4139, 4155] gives 19.6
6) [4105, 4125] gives 19.1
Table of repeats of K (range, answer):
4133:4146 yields 18.7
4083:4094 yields 19.4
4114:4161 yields 19.4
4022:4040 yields 19.4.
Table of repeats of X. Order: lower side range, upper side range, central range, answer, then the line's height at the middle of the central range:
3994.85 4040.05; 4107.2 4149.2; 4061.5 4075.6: 0.001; 19.7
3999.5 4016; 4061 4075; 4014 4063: 0.009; 20.1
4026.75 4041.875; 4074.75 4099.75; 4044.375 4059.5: -0.067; 18.9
